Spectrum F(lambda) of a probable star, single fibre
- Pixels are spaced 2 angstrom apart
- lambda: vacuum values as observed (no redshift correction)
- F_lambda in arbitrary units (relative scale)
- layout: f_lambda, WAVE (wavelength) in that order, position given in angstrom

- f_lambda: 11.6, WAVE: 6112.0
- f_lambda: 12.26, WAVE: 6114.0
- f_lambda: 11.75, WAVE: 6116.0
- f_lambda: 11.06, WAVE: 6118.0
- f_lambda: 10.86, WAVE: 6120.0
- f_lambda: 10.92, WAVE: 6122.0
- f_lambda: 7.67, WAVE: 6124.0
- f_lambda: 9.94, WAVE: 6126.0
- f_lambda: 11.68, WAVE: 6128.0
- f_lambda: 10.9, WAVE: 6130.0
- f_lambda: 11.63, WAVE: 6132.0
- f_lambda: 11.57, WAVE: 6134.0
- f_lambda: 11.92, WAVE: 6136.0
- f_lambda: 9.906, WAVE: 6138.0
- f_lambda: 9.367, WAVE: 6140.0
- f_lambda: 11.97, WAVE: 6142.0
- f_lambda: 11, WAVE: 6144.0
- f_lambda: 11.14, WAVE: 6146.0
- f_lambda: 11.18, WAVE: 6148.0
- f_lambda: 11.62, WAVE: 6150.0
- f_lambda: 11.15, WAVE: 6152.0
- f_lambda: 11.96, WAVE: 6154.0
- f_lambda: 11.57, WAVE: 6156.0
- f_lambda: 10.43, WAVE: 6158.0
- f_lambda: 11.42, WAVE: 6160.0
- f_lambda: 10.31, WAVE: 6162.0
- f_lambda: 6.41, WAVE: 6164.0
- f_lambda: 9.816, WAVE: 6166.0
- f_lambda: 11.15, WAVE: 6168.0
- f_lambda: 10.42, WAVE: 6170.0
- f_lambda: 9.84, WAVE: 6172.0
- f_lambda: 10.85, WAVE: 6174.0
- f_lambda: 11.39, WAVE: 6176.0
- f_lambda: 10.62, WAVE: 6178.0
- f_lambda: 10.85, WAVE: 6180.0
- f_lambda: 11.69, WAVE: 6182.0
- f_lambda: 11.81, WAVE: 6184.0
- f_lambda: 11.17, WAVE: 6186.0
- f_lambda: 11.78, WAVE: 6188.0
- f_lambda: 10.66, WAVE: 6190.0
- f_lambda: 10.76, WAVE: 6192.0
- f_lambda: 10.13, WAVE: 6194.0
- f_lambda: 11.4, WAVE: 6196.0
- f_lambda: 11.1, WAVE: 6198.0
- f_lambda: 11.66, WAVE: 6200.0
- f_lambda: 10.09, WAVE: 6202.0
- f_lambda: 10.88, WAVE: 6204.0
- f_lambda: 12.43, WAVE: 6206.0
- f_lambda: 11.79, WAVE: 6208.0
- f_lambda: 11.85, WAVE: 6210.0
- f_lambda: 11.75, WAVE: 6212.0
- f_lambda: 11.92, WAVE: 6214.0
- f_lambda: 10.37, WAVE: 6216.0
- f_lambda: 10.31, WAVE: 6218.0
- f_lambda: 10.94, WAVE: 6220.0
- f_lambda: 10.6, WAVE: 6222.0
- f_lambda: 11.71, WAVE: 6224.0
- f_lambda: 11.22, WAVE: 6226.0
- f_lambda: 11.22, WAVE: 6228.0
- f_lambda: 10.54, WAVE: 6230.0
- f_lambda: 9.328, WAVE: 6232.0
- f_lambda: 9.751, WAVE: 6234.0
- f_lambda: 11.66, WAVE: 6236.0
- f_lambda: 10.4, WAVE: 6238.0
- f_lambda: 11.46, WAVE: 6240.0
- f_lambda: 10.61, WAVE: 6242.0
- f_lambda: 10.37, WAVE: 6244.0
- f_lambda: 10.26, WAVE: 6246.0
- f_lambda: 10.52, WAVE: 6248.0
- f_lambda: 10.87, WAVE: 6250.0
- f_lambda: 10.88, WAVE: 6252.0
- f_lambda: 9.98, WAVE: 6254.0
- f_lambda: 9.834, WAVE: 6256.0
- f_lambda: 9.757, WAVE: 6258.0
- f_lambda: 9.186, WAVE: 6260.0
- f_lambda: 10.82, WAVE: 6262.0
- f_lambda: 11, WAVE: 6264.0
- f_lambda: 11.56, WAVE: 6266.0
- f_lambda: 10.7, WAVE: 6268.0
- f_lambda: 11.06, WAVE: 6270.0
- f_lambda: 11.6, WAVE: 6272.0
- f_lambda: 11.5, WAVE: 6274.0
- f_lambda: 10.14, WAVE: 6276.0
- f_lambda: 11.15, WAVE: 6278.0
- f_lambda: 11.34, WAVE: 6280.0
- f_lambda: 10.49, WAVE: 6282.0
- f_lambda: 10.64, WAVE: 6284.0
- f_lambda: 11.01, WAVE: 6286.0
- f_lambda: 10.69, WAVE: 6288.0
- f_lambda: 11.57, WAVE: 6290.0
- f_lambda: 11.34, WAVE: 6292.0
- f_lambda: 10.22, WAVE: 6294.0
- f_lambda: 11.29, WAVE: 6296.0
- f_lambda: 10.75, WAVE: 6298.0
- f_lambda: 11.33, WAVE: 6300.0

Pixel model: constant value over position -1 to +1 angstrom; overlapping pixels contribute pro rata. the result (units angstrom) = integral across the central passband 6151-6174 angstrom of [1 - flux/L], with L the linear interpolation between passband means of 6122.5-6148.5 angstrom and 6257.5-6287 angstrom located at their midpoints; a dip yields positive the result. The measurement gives 0.7 angstrom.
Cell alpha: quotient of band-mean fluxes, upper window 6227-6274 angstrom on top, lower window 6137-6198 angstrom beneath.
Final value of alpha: 1.0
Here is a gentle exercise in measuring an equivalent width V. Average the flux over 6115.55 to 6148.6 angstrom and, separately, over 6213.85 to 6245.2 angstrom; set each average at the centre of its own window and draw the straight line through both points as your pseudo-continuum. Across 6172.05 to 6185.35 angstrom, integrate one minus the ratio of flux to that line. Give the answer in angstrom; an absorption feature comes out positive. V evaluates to -0.4 angstrom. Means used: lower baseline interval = 10.8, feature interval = 11.1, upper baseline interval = 10.7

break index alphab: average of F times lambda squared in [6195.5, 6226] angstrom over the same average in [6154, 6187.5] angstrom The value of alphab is 1.1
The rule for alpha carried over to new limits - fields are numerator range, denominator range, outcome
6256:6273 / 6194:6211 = 0.94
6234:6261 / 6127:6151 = 0.93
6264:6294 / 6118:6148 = 1.02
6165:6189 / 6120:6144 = 1.02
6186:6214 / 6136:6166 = 1.05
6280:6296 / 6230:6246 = 1.04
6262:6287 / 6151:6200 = 1.02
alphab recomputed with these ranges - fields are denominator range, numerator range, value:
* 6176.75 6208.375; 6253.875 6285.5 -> 0.98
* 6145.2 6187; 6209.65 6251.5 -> 1.02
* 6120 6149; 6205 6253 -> 1.05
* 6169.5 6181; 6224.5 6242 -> 1.02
